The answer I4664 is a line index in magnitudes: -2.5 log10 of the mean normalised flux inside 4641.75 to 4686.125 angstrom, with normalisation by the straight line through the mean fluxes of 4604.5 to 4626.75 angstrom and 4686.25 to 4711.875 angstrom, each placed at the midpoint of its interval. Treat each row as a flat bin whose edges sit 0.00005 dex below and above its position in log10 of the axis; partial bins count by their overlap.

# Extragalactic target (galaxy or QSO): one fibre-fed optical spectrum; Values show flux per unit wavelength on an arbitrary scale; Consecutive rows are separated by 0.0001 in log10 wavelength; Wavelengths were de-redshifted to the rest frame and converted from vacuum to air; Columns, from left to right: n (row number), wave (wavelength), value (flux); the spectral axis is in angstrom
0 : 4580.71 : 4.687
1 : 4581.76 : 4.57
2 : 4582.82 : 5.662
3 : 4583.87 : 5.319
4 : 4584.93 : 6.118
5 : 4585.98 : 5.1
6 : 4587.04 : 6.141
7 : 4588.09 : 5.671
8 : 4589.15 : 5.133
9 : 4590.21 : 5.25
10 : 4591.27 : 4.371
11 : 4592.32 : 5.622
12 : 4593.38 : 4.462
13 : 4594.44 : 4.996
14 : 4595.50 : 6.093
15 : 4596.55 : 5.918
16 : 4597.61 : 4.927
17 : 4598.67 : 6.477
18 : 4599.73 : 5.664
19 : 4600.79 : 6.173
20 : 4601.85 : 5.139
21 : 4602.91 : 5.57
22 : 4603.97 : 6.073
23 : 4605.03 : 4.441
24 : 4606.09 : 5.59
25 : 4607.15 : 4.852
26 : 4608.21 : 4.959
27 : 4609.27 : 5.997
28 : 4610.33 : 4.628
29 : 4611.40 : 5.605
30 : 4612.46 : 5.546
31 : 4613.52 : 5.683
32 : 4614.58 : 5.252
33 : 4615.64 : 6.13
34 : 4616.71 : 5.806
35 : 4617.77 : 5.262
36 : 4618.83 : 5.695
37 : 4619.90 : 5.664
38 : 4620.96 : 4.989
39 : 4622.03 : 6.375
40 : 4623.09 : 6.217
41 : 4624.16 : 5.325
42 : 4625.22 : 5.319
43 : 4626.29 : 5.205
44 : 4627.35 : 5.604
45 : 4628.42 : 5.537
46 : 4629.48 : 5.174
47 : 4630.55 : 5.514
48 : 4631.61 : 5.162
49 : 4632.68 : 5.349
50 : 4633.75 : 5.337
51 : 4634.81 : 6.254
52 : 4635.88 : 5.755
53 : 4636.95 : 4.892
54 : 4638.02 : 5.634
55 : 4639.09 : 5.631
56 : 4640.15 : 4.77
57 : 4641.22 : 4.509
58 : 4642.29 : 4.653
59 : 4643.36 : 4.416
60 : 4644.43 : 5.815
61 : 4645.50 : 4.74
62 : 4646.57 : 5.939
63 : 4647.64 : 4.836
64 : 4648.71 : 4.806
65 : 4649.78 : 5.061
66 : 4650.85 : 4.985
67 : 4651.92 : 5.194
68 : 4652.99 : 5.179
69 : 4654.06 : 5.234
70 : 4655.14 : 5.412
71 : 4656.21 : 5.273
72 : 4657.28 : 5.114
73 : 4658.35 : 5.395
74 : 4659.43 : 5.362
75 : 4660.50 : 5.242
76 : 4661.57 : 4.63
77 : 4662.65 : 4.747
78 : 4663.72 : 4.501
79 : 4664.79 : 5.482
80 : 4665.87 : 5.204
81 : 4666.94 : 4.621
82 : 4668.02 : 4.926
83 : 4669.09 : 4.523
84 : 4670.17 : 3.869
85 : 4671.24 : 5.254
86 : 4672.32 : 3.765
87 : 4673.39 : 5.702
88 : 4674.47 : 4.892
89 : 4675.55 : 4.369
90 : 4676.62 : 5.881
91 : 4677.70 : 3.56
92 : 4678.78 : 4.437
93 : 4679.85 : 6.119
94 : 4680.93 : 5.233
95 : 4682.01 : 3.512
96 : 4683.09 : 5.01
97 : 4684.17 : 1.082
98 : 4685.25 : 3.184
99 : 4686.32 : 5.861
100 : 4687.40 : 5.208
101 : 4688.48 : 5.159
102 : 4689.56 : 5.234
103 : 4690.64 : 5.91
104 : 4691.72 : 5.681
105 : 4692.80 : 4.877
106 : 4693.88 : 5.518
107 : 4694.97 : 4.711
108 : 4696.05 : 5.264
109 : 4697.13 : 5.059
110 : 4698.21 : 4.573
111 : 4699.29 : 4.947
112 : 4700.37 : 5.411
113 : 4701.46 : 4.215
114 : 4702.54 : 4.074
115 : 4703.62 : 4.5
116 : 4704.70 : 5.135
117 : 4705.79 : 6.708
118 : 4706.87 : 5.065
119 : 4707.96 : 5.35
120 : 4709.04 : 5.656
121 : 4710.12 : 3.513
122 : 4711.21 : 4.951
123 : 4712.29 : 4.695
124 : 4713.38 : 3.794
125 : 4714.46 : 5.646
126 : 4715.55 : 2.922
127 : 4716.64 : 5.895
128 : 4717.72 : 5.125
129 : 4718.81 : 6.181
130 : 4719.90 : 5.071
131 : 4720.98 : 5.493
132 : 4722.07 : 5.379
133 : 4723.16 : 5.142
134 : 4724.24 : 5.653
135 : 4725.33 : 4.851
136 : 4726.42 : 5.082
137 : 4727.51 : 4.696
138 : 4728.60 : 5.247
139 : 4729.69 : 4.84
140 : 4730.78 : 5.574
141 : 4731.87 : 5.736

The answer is 0.09 mag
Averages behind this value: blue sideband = 5.45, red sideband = 5.09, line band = 4.82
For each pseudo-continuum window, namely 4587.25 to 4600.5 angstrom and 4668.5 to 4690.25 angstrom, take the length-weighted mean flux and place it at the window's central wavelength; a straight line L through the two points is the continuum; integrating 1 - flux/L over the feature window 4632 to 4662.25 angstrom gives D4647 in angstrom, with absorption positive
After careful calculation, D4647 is -1.7 angstrom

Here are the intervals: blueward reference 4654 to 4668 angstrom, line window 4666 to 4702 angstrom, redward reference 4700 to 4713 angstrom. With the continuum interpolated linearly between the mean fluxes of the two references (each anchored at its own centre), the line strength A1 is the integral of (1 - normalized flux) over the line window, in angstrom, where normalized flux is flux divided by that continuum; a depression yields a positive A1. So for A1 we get 1.6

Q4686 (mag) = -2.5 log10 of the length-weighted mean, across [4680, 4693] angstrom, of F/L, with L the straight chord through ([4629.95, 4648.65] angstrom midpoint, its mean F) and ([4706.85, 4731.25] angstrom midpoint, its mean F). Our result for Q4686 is 0.09 mag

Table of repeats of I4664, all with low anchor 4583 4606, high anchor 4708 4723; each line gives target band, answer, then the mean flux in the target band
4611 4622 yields -0.044 mag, 5.6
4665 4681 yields 0.069 mag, 4.83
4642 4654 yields 0.036 mag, 5.07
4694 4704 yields 0.055 mag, 4.79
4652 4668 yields 0.021 mag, 5.1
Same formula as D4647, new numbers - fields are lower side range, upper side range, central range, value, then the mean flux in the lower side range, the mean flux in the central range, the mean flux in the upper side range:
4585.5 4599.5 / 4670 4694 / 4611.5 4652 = -2.00 angstrom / 5.4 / 5.37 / 4.75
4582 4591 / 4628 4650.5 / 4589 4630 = -0.69 angstrom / 5.48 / 5.46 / 5.23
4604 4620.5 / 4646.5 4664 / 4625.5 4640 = -0.48 angstrom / 5.43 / 5.45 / 5.1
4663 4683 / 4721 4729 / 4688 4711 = -0.46 angstrom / 4.78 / 5.07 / 5.17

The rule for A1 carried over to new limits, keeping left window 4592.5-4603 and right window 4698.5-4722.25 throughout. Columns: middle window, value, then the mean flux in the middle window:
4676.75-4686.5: 1.70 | 4.23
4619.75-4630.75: -0.27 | 5.53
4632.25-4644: 0.30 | 5.2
